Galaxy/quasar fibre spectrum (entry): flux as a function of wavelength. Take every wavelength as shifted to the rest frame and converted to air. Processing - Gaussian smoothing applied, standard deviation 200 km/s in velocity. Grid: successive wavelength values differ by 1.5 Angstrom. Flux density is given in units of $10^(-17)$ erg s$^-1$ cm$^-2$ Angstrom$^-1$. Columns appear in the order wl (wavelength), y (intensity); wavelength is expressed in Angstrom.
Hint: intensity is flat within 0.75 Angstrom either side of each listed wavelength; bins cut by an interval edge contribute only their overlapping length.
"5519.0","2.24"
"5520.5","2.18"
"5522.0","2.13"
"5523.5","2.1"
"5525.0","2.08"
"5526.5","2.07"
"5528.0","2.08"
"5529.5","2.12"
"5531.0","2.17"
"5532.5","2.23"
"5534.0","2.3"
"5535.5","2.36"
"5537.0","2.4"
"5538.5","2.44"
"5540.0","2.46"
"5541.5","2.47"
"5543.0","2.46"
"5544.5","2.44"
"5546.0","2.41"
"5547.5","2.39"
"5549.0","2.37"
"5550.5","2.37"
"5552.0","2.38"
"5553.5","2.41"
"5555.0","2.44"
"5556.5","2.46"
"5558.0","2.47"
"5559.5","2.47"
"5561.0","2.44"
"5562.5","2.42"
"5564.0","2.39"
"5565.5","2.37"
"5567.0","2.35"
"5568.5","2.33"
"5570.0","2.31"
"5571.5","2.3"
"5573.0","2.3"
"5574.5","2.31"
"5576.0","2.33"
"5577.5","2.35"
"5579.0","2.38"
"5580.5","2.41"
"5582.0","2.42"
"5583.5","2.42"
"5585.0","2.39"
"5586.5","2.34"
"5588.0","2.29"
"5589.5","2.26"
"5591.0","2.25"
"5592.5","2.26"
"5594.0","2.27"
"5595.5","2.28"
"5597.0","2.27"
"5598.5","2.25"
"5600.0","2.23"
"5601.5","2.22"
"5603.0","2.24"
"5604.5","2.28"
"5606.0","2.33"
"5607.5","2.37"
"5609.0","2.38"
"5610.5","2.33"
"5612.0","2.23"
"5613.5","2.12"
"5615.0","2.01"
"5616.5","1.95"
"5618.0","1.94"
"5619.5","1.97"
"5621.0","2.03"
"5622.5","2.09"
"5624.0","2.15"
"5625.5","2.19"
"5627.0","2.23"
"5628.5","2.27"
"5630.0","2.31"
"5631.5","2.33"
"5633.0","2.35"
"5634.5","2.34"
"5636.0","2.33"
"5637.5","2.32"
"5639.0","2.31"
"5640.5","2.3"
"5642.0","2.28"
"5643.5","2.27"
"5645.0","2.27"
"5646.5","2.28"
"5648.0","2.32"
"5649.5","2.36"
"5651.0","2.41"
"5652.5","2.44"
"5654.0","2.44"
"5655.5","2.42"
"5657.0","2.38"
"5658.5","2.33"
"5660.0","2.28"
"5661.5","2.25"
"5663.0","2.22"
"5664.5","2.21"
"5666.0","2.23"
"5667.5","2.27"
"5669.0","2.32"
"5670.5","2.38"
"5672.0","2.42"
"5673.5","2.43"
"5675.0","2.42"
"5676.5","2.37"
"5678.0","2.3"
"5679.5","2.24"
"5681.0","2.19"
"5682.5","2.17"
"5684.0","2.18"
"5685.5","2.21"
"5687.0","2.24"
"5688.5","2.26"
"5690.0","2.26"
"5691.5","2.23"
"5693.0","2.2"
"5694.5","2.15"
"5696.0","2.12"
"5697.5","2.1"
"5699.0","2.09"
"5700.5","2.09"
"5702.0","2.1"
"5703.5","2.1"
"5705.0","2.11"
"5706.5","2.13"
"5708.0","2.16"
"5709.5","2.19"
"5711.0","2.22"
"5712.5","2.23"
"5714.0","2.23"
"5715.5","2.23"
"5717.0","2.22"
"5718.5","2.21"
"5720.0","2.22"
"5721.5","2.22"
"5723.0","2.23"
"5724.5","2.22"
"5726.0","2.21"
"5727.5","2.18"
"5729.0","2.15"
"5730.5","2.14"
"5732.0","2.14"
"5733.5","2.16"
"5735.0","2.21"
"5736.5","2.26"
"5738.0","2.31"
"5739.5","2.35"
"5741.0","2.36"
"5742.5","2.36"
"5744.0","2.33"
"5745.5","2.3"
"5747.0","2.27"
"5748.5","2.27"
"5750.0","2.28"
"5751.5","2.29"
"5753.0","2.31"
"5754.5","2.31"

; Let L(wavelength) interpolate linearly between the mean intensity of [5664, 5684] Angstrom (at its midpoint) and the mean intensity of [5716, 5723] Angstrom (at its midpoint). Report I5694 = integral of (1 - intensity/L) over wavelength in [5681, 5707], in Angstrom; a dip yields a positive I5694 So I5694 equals 1.18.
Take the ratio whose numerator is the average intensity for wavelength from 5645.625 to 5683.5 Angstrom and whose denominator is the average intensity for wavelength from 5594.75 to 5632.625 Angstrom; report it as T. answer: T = 1.05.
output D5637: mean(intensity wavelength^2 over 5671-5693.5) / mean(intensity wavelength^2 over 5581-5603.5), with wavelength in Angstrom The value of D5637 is 1.02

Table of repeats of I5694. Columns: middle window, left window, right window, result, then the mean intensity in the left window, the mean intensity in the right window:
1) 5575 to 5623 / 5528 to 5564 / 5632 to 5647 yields 1.9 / 2.38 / 2.31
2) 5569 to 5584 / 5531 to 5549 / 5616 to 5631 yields -0.5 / 2.39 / 2.12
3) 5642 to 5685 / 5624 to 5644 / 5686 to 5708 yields -1.7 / 2.29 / 2.16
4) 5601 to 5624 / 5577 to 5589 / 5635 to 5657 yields 1.9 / 2.37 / 2.34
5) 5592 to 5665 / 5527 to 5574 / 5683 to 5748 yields 1.0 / 2.36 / 2.21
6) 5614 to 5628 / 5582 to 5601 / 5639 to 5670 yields 1.4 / 2.3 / 2.31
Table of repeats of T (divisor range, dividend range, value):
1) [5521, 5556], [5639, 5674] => 1.01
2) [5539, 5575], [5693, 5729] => 0.91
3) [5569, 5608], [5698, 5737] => 0.94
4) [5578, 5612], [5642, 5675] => 1.01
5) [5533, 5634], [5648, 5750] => 0.97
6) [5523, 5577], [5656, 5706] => 0.96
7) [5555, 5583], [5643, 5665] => 0.98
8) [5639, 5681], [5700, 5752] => 0.95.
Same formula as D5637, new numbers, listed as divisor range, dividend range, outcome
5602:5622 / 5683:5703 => 1.03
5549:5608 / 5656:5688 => 1.01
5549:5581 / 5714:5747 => 1.00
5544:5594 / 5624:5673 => 1.00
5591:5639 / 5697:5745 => 1.03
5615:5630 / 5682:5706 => 1.06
